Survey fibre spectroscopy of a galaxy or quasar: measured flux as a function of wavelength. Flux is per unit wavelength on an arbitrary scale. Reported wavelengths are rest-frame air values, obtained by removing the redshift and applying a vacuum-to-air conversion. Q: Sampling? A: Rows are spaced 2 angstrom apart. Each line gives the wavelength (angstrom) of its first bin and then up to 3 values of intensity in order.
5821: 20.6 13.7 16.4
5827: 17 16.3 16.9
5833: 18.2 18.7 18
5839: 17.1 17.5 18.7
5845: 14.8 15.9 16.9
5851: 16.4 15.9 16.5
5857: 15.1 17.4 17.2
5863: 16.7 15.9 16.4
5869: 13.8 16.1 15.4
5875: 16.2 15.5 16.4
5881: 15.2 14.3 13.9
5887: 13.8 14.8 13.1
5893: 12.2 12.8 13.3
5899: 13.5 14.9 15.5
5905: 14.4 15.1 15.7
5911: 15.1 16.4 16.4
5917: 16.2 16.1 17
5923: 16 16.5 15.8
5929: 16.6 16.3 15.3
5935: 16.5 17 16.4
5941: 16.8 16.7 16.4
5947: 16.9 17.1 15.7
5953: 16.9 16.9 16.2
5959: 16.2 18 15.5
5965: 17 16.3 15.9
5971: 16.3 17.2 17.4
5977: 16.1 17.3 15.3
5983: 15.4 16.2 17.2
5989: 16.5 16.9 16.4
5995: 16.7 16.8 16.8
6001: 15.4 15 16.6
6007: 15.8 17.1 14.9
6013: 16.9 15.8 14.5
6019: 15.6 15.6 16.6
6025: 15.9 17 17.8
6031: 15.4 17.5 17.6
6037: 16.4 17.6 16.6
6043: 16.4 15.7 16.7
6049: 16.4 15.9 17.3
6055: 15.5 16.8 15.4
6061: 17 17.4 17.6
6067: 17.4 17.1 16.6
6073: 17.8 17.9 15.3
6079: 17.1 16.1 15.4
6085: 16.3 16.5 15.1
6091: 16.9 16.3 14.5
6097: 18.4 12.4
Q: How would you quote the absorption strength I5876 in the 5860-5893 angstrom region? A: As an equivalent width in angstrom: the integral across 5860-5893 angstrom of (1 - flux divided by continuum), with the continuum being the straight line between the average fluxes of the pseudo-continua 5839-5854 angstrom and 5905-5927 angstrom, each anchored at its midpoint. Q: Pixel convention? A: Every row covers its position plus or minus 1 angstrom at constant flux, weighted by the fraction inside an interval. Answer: 2.3 angstrom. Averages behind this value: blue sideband 16.6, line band 15.2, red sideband 16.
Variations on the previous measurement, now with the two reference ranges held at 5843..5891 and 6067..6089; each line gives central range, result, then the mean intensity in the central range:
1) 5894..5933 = 1.1 angstrom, 15.4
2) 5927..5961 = -1.1 angstrom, 16.5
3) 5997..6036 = 0.2 angstrom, 16.2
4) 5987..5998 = -0.3 angstrom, 16.7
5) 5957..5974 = -0.5 angstrom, 16.5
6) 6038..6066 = -0.2 angstrom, 16.6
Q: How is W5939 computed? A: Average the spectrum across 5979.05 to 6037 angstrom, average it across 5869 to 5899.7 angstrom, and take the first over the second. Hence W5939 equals 1.1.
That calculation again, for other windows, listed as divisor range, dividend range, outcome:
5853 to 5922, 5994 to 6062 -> 1.07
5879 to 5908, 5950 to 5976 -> 1.17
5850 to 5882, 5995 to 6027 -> 1.00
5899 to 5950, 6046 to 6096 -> 1.03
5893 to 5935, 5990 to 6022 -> 1.04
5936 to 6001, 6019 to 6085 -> 1.00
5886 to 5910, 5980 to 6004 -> 1.15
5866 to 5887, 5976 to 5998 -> 1.08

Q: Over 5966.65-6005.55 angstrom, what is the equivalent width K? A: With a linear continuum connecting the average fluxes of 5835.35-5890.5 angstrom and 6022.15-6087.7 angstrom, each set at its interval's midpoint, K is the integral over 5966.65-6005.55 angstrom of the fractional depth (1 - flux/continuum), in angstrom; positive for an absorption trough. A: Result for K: 0.10 angstrom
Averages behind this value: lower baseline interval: 16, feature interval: 16.4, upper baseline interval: 16.7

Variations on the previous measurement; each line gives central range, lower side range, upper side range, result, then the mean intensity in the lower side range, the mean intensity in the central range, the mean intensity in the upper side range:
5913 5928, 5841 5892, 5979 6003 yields -0.29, 15.7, 16.3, 16.3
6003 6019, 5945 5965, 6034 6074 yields 0.80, 16.6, 15.9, 16.8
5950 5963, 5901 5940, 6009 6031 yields -0.44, 16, 16.6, 16.1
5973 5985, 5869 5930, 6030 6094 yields -0.40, 15.1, 16.4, 16.6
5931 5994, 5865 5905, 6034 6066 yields -3.83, 14.6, 16.5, 16.6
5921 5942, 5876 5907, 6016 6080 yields -2.10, 14.3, 16.4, 16.6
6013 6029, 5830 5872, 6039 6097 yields 0.49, 16.7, 16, 16.5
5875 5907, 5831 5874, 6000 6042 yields 4.26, 16.6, 14.3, 16.3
